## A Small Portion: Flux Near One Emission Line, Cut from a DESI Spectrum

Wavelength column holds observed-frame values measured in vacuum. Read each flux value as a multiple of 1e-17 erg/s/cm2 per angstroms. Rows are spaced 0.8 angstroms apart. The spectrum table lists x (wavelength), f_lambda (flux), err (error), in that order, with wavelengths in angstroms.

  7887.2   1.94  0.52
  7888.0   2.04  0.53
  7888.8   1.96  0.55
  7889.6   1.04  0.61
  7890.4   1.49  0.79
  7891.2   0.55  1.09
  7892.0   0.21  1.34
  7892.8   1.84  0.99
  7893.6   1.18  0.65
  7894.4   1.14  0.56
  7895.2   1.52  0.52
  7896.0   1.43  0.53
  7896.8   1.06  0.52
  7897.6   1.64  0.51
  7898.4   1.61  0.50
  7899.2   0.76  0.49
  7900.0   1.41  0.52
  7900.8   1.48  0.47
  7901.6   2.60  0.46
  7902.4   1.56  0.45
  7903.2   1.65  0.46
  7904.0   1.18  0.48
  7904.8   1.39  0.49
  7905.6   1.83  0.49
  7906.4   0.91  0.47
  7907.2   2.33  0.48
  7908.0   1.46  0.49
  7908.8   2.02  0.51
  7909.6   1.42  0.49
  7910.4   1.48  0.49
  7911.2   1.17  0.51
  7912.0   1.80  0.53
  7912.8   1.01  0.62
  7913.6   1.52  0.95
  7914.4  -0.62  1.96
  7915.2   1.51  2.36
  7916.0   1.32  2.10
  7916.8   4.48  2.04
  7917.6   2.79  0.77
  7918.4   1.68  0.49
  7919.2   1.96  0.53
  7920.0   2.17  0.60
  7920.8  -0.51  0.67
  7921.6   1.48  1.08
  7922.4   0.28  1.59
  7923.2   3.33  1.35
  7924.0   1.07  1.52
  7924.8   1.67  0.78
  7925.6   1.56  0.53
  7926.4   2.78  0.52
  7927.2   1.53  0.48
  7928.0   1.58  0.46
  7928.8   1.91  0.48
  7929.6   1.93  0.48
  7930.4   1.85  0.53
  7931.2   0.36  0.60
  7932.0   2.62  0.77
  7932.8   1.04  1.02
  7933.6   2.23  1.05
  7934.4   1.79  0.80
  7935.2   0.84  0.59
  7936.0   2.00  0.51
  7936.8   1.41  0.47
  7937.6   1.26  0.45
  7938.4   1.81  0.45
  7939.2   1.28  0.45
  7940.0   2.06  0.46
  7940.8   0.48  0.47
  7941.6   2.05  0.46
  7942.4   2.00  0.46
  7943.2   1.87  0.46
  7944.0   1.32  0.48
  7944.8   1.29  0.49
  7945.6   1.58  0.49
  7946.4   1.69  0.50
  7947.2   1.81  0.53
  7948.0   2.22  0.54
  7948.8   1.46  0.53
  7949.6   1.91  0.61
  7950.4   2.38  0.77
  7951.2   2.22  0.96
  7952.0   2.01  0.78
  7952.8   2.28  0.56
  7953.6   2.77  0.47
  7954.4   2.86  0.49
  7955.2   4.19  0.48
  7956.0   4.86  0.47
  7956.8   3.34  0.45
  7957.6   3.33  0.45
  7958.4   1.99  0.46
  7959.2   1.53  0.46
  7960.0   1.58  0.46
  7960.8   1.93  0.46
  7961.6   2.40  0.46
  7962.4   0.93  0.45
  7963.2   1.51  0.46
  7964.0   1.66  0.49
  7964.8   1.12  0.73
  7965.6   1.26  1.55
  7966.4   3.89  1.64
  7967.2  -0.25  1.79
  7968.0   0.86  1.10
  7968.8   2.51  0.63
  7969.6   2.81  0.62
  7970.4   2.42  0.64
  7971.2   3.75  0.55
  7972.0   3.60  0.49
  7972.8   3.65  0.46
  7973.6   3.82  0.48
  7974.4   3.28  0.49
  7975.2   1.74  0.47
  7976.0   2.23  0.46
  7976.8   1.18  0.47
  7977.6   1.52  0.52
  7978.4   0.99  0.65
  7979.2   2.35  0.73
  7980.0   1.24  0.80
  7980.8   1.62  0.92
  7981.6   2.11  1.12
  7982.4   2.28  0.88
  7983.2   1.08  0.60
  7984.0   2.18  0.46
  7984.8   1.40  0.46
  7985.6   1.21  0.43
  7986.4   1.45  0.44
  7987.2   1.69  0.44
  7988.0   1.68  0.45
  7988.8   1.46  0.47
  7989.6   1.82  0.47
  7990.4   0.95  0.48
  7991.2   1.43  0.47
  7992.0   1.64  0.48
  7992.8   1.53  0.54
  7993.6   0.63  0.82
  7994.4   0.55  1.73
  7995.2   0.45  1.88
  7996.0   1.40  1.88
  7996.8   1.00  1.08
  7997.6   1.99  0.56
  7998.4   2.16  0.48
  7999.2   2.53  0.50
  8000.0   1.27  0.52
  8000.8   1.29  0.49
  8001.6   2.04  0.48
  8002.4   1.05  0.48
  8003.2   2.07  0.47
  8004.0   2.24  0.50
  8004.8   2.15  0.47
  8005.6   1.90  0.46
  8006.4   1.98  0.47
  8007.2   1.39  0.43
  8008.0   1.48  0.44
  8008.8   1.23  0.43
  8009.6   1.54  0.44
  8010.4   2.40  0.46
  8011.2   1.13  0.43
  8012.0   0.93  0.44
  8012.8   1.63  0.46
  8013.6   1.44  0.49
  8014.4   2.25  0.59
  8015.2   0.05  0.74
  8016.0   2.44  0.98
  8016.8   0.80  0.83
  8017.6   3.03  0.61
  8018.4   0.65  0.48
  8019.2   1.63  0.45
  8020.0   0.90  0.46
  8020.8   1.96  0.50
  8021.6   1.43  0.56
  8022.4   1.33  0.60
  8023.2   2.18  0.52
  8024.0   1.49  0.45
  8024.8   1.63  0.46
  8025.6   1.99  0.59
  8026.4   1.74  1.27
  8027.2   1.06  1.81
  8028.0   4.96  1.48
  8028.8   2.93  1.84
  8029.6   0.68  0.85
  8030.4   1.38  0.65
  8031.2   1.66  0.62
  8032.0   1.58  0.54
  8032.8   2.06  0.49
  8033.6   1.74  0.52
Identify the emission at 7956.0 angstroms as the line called [S II] 6716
